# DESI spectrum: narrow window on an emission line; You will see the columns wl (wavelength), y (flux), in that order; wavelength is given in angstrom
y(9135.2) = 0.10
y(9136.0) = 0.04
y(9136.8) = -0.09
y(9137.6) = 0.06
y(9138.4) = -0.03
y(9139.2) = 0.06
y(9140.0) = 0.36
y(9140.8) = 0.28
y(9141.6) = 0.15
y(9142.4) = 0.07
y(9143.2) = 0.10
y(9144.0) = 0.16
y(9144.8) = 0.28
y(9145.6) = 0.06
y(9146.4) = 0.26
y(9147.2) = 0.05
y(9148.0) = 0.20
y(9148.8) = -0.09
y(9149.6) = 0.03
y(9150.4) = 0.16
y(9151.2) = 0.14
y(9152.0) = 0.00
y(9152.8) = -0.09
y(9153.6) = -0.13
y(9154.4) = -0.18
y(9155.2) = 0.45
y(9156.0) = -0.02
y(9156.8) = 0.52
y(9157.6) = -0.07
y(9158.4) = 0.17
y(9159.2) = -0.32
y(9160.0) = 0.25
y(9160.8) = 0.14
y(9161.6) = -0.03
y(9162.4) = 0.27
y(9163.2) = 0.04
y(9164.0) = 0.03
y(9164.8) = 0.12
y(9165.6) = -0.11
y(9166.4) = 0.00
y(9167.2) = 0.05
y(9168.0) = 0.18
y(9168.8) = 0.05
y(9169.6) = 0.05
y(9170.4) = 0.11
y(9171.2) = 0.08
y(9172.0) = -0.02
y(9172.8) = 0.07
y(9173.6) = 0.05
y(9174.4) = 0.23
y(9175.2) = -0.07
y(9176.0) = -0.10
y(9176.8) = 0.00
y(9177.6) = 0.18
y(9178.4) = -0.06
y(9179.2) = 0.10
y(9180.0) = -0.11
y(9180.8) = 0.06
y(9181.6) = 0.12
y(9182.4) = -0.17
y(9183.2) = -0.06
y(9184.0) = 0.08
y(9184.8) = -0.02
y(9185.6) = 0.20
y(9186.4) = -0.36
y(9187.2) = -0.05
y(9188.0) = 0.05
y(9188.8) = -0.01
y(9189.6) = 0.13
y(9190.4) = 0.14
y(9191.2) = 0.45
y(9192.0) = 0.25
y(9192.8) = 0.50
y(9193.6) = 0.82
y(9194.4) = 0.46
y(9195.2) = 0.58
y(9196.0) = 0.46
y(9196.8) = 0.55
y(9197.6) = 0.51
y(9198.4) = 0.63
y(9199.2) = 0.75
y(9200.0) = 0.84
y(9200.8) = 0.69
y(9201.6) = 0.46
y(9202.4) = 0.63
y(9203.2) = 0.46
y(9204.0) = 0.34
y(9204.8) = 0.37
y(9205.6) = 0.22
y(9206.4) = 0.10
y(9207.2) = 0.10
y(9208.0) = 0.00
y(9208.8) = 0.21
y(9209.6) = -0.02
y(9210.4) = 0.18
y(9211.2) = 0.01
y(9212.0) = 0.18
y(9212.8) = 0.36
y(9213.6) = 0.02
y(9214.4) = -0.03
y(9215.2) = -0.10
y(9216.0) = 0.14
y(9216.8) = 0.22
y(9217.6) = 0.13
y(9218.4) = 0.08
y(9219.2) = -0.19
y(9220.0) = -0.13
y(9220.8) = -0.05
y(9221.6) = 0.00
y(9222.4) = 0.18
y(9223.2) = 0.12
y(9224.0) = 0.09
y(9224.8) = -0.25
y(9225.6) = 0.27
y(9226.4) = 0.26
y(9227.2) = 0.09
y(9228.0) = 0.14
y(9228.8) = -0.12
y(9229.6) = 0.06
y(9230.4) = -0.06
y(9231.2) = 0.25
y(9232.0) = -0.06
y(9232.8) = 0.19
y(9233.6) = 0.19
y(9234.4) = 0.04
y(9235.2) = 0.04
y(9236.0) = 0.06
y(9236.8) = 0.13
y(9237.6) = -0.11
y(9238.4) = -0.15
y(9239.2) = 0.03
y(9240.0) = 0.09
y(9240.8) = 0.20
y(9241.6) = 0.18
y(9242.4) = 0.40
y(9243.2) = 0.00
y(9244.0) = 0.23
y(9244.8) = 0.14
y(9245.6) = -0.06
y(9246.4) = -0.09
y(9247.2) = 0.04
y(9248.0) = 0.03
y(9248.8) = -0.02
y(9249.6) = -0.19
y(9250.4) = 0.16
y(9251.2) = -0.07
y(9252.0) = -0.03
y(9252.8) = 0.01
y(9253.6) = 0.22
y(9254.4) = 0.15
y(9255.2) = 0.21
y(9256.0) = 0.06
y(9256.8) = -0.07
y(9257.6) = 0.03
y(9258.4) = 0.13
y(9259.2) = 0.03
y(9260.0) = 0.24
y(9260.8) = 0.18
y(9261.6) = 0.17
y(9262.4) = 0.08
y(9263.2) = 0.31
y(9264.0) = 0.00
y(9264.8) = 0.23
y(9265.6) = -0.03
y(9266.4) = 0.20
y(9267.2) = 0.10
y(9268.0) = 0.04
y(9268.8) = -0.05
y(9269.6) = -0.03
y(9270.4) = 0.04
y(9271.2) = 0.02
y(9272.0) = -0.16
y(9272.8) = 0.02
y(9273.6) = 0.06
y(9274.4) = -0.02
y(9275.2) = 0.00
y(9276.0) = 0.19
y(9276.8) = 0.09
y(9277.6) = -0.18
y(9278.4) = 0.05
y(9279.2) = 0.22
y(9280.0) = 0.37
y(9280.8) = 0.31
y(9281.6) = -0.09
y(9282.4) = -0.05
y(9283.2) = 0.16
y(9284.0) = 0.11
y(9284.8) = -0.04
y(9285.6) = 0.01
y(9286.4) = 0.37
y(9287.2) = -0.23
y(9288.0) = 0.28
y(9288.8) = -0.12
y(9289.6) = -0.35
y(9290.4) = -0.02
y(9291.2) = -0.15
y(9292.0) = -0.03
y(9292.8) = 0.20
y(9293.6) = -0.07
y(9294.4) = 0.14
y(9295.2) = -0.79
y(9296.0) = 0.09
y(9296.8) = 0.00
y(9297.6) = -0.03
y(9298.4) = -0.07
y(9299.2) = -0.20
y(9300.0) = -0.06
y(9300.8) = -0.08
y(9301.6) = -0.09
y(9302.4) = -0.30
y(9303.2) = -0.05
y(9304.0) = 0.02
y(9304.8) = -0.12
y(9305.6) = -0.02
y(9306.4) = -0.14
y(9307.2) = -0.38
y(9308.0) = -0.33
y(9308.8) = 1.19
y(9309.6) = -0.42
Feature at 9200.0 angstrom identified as [O II]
